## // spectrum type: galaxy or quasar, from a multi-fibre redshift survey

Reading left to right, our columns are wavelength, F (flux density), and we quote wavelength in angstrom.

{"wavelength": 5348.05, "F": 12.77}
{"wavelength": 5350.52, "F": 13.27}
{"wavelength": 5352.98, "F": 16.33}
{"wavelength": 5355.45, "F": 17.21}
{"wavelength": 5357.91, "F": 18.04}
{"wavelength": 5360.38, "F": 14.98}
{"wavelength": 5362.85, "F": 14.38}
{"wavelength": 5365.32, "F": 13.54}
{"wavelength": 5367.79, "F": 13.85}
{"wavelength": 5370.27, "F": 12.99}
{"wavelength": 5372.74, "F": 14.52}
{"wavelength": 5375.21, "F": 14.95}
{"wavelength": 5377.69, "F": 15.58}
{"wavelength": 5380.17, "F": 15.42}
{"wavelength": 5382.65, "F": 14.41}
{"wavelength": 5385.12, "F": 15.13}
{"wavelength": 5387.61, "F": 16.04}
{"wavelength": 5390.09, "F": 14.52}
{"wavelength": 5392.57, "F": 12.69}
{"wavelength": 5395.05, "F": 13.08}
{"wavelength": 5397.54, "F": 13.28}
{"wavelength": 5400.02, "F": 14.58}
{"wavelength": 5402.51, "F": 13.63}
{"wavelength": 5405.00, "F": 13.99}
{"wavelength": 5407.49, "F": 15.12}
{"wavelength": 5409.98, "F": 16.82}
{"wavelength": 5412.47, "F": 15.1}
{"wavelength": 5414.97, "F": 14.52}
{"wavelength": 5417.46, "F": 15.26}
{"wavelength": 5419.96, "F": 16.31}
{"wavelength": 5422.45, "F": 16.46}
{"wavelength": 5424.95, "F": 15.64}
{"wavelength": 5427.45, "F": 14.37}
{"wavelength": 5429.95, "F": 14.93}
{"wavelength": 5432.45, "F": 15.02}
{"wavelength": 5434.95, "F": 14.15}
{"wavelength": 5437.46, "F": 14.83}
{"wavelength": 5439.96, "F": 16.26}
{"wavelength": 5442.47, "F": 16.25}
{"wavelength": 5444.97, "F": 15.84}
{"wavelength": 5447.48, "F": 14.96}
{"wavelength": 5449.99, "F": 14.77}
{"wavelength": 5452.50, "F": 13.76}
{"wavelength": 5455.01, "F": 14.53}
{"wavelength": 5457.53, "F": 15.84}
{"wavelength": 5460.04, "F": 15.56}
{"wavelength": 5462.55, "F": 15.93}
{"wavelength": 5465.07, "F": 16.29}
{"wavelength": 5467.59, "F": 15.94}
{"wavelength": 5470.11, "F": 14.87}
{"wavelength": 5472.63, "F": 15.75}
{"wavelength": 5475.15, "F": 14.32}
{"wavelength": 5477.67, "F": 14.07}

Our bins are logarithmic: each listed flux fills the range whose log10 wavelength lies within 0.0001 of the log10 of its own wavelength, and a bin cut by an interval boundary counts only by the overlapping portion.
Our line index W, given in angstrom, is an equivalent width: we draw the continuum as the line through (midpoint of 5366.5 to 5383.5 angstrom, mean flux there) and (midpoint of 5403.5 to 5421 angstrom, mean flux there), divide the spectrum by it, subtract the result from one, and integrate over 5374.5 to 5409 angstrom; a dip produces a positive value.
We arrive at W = 0.88 angstrom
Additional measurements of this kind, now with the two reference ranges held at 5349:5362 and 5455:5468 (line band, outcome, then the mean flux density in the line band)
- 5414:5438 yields 1.0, 15.2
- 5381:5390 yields 0.4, 15.1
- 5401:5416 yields 0.9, 14.9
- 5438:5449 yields 0.0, 15.7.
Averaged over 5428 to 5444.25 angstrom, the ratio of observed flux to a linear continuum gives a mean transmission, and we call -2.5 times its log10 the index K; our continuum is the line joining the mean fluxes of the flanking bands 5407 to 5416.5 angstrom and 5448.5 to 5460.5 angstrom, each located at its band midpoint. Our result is -0.01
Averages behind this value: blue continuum 15.4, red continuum 14.8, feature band 15.2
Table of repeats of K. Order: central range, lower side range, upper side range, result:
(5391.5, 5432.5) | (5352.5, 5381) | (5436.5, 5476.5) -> 0.035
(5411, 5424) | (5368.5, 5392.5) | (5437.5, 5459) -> -0.039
